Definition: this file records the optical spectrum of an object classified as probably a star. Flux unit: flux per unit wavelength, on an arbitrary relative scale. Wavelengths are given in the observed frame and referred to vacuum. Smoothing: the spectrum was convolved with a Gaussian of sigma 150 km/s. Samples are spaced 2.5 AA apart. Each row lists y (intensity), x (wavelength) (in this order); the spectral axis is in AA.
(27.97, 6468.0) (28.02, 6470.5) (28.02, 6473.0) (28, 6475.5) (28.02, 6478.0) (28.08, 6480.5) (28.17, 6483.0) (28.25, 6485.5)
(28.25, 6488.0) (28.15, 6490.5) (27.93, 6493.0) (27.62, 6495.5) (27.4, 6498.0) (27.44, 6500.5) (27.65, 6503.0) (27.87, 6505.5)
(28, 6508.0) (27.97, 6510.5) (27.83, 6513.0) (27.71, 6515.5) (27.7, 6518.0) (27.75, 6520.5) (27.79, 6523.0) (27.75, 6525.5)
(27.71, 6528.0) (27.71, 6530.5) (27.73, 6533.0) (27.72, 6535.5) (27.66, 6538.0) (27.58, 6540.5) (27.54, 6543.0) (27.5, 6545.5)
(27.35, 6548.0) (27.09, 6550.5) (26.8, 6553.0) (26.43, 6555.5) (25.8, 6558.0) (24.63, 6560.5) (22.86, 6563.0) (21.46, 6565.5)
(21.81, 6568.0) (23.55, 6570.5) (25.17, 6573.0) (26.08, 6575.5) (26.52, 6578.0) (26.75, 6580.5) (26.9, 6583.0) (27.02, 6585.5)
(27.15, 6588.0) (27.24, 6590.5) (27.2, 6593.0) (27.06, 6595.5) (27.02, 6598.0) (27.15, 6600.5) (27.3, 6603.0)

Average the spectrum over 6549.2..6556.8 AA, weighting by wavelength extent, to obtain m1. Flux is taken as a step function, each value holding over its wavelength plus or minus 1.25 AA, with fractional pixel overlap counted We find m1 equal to 26.8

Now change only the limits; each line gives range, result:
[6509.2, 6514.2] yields 27.9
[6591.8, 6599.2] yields 27.1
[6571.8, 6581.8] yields 26.1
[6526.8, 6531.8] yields 27.7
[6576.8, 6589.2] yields 26.9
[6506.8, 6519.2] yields 27.8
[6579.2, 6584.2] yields 26.8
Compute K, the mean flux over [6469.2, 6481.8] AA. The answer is 28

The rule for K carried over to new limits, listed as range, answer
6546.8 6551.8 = 27.2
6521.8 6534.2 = 27.7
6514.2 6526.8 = 27.7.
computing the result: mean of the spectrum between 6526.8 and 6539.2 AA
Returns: 27.7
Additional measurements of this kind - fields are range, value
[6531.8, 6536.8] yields 27.7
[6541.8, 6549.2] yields 27.5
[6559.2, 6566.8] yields 23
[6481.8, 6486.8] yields 28.2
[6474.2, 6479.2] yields 28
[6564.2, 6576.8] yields 23.6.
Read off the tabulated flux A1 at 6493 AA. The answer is 27.93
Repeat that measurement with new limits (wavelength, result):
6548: 27.35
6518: 27.7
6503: 27.65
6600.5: 27.15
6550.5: 27.09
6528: 27.71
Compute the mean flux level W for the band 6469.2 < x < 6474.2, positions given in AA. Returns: 28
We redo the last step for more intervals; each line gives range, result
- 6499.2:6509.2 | 27.7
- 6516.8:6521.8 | 27.7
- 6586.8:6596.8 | 27.2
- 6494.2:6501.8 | 27.5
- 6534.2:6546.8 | 27.6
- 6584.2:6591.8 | 27.1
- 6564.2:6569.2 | 21.6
